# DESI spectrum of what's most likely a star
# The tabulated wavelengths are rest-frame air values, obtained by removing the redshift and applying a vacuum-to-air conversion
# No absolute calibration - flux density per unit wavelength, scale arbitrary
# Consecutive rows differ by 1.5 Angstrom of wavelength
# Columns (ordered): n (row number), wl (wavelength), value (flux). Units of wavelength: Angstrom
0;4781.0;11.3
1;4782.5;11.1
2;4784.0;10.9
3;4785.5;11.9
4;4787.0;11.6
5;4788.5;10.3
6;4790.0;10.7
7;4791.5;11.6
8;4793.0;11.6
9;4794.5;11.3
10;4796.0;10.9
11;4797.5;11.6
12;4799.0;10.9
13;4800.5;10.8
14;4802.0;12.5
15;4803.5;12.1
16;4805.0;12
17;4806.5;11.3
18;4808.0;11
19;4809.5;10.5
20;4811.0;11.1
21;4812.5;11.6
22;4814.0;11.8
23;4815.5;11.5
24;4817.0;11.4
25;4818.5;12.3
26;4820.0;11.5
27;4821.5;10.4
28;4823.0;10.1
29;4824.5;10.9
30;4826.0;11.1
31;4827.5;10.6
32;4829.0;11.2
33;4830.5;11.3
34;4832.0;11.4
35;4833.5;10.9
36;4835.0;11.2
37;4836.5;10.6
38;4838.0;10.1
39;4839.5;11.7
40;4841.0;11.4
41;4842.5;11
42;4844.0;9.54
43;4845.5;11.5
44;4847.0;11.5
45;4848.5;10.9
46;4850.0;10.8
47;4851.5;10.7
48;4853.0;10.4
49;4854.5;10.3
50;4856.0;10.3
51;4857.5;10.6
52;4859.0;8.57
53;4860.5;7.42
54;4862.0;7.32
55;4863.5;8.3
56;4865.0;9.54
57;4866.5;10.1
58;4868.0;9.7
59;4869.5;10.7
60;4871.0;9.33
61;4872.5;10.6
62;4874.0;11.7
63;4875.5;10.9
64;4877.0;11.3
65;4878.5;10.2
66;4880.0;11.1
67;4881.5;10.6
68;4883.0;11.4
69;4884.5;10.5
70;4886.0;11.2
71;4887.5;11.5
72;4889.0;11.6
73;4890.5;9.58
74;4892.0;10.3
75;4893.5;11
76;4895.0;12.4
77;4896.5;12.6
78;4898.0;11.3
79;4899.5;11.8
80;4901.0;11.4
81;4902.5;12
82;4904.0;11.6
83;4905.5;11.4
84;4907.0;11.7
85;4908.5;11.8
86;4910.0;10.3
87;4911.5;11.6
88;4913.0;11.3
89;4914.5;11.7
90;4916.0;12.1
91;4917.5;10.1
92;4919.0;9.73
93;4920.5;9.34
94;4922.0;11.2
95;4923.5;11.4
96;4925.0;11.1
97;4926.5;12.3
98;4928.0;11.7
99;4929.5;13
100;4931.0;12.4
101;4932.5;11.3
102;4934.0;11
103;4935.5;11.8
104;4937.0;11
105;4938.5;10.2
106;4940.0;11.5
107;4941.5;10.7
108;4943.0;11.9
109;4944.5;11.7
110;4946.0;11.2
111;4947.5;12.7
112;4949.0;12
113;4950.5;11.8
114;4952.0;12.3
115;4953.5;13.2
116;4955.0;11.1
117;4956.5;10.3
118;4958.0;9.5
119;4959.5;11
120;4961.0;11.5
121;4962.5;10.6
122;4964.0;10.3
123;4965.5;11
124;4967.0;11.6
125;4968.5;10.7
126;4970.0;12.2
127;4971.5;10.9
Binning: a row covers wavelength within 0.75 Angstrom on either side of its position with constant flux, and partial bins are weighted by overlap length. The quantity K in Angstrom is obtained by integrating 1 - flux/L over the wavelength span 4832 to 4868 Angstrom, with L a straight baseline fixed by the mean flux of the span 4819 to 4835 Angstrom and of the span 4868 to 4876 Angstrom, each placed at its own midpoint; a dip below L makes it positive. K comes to 1.8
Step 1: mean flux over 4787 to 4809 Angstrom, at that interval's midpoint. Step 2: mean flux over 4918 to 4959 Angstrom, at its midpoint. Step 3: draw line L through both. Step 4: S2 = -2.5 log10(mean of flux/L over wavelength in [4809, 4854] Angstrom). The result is 0.03 mag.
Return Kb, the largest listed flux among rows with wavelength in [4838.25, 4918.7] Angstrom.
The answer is 12.6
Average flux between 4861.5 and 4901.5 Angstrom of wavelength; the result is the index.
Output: 10.7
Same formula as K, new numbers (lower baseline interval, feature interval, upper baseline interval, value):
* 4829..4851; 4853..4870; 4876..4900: 2.6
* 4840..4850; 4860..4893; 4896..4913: 3.1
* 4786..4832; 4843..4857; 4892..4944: 0.8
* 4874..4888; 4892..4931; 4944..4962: -0.8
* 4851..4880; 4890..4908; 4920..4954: -1.3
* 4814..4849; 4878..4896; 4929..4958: 0.5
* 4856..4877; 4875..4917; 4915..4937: -3.2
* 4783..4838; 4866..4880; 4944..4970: 0.9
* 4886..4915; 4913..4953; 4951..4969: -0.7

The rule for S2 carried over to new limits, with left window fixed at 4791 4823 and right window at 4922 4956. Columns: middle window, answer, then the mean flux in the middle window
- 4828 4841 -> 0.04 mag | 11.1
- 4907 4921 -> 0.06 mag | 11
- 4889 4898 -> 0.03 mag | 11.2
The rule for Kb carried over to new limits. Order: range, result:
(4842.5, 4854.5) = 11.5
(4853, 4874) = 11.7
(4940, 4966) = 13.2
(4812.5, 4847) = 12.3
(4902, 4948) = 13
